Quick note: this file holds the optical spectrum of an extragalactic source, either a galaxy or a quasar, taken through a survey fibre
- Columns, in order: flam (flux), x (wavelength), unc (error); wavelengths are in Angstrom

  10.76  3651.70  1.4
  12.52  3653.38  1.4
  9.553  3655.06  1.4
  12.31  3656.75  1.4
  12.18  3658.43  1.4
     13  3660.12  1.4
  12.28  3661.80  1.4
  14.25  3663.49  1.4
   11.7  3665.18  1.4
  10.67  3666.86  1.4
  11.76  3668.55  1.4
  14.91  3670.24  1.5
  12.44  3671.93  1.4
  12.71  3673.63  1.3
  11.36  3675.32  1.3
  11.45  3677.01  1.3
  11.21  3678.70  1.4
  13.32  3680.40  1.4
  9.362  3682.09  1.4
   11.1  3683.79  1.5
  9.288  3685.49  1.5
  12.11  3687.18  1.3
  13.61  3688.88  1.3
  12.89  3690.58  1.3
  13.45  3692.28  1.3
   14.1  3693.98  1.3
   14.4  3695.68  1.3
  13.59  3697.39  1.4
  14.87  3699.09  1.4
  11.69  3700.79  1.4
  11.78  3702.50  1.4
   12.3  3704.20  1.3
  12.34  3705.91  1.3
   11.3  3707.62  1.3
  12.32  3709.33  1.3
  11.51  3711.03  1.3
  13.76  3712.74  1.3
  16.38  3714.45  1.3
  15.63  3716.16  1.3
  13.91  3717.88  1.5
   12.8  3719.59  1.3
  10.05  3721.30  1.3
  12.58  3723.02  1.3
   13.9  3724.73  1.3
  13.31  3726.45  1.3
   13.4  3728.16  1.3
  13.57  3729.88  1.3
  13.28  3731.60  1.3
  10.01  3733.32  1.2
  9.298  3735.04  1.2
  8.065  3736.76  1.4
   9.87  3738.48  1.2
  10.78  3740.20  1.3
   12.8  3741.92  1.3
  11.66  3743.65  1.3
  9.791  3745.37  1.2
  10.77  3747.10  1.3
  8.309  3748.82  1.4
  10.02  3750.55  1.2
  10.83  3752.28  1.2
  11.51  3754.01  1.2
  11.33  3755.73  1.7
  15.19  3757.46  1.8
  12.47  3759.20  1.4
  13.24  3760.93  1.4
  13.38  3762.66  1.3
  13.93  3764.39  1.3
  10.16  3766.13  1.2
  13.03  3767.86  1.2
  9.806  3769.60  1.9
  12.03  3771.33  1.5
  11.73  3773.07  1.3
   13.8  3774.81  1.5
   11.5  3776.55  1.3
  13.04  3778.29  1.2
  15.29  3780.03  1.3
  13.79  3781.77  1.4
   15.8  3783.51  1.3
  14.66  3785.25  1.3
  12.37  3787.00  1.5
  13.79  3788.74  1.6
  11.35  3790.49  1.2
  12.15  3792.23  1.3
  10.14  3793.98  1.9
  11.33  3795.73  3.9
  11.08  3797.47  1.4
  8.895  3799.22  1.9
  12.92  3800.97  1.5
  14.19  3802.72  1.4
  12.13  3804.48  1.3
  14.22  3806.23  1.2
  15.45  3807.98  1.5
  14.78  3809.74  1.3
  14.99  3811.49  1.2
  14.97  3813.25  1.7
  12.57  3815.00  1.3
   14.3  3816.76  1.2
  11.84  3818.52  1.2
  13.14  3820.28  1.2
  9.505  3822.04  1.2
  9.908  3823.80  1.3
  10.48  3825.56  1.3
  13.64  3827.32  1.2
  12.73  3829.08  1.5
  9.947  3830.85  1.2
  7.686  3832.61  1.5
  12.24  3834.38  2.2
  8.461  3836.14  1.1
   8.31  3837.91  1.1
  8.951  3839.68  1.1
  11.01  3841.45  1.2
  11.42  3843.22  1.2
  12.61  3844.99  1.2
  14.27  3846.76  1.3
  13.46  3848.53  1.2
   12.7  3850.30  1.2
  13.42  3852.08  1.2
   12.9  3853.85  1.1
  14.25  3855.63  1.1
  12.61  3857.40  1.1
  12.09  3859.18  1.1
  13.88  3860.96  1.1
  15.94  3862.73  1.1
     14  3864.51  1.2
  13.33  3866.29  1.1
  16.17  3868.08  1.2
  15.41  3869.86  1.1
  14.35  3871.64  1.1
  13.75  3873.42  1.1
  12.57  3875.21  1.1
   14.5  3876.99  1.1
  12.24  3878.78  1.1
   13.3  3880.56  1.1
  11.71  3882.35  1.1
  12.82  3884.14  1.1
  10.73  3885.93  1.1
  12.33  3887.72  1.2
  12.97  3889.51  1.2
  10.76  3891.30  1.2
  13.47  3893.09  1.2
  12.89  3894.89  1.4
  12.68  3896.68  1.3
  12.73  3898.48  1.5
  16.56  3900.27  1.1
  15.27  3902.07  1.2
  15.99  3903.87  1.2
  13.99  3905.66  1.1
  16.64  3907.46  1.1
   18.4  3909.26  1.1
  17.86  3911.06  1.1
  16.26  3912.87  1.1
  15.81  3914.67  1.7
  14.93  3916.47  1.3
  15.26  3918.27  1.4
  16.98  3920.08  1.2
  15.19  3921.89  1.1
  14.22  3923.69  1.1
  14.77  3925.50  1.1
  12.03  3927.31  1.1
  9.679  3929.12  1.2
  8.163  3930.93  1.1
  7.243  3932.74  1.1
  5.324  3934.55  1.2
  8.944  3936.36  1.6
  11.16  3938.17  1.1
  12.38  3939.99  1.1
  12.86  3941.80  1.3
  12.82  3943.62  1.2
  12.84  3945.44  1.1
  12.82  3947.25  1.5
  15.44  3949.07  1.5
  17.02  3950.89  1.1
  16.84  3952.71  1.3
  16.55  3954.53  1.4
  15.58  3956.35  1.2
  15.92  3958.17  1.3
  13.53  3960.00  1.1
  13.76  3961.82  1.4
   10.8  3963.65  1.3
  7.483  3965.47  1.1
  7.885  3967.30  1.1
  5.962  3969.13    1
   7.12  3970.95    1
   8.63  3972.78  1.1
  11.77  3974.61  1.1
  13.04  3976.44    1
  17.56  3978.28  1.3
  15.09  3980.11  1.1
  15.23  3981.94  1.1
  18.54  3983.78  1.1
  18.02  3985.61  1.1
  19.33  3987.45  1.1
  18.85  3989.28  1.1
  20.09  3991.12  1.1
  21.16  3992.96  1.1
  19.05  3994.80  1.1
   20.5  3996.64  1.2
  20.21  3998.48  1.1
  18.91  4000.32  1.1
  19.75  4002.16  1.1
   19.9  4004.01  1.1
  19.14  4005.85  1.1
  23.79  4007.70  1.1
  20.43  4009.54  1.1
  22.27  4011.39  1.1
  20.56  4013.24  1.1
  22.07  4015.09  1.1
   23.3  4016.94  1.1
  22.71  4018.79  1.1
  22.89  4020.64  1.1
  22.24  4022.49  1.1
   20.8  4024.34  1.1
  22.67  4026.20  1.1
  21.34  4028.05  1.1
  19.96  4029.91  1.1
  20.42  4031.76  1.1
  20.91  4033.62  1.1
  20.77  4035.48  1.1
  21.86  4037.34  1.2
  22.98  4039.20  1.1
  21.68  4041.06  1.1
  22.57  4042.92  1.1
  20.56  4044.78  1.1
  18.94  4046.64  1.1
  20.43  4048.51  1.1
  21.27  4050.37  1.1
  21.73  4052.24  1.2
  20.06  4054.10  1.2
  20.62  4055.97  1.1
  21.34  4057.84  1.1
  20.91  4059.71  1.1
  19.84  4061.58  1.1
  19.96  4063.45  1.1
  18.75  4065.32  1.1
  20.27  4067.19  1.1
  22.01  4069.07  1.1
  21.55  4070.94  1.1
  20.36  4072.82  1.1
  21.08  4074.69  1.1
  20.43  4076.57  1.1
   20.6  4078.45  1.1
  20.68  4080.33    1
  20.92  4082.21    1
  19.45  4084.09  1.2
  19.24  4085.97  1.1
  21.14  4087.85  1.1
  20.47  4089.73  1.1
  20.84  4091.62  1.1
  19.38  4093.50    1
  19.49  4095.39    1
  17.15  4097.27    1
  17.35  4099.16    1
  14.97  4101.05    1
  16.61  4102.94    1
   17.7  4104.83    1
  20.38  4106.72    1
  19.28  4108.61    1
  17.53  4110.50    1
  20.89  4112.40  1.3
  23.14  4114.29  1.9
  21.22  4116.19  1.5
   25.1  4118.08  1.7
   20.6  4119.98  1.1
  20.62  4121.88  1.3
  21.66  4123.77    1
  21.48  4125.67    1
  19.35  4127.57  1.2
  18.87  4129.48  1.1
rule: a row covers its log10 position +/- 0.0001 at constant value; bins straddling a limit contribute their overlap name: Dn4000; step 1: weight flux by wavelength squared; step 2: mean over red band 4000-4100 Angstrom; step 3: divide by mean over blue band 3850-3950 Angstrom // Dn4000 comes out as 1.7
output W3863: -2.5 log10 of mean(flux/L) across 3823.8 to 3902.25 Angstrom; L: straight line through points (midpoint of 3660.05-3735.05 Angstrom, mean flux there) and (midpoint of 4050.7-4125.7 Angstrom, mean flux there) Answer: 0.24 mag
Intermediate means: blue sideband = 12.6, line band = 12.6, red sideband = 20.2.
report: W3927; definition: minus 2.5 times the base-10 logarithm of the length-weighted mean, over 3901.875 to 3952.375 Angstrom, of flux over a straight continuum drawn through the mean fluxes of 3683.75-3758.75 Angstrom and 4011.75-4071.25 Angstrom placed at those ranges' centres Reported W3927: 0.30 mag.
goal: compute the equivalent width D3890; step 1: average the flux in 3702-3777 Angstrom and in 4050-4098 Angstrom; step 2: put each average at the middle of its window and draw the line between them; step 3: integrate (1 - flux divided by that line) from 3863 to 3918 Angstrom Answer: 5.7 Angstrom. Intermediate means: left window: 12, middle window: 14.2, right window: 20.4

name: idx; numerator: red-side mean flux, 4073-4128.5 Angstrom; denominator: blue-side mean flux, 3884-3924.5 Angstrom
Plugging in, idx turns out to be 1.4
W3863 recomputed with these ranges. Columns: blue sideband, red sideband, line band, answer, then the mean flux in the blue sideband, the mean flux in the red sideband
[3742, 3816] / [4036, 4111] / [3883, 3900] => 0.22 mag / 12.5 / 20.1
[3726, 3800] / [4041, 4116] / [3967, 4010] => 0.06 mag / 11.9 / 20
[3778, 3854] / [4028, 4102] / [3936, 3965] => 0.21 mag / 12.3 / 20.3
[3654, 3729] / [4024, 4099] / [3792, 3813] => 0.17 mag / 12.6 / 20.6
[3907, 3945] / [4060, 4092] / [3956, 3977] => 0.36 mag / 13.1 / 20.4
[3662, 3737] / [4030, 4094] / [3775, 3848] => 0.22 mag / 12.5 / 20.7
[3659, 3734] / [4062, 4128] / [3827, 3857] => 0.30 mag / 12.6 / 20.1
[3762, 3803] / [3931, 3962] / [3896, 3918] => -0.22 mag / 12.5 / 12.9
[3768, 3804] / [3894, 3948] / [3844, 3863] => -0.04 mag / 12.5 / 13.4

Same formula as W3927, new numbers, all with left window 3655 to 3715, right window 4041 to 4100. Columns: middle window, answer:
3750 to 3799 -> 0.15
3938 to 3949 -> 0.35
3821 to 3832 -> 0.36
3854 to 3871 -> 0.14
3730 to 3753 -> 0.28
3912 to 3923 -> 0.10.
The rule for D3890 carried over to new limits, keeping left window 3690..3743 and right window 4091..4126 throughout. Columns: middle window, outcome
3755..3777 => 1.65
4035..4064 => -3.64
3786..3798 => 1.85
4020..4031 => -2.05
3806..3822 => 0.62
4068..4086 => -1.46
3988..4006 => -2.12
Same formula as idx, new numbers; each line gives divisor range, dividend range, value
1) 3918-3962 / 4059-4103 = 1.52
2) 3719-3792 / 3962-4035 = 1.48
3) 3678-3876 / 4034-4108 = 1.62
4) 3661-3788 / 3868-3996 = 1.12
